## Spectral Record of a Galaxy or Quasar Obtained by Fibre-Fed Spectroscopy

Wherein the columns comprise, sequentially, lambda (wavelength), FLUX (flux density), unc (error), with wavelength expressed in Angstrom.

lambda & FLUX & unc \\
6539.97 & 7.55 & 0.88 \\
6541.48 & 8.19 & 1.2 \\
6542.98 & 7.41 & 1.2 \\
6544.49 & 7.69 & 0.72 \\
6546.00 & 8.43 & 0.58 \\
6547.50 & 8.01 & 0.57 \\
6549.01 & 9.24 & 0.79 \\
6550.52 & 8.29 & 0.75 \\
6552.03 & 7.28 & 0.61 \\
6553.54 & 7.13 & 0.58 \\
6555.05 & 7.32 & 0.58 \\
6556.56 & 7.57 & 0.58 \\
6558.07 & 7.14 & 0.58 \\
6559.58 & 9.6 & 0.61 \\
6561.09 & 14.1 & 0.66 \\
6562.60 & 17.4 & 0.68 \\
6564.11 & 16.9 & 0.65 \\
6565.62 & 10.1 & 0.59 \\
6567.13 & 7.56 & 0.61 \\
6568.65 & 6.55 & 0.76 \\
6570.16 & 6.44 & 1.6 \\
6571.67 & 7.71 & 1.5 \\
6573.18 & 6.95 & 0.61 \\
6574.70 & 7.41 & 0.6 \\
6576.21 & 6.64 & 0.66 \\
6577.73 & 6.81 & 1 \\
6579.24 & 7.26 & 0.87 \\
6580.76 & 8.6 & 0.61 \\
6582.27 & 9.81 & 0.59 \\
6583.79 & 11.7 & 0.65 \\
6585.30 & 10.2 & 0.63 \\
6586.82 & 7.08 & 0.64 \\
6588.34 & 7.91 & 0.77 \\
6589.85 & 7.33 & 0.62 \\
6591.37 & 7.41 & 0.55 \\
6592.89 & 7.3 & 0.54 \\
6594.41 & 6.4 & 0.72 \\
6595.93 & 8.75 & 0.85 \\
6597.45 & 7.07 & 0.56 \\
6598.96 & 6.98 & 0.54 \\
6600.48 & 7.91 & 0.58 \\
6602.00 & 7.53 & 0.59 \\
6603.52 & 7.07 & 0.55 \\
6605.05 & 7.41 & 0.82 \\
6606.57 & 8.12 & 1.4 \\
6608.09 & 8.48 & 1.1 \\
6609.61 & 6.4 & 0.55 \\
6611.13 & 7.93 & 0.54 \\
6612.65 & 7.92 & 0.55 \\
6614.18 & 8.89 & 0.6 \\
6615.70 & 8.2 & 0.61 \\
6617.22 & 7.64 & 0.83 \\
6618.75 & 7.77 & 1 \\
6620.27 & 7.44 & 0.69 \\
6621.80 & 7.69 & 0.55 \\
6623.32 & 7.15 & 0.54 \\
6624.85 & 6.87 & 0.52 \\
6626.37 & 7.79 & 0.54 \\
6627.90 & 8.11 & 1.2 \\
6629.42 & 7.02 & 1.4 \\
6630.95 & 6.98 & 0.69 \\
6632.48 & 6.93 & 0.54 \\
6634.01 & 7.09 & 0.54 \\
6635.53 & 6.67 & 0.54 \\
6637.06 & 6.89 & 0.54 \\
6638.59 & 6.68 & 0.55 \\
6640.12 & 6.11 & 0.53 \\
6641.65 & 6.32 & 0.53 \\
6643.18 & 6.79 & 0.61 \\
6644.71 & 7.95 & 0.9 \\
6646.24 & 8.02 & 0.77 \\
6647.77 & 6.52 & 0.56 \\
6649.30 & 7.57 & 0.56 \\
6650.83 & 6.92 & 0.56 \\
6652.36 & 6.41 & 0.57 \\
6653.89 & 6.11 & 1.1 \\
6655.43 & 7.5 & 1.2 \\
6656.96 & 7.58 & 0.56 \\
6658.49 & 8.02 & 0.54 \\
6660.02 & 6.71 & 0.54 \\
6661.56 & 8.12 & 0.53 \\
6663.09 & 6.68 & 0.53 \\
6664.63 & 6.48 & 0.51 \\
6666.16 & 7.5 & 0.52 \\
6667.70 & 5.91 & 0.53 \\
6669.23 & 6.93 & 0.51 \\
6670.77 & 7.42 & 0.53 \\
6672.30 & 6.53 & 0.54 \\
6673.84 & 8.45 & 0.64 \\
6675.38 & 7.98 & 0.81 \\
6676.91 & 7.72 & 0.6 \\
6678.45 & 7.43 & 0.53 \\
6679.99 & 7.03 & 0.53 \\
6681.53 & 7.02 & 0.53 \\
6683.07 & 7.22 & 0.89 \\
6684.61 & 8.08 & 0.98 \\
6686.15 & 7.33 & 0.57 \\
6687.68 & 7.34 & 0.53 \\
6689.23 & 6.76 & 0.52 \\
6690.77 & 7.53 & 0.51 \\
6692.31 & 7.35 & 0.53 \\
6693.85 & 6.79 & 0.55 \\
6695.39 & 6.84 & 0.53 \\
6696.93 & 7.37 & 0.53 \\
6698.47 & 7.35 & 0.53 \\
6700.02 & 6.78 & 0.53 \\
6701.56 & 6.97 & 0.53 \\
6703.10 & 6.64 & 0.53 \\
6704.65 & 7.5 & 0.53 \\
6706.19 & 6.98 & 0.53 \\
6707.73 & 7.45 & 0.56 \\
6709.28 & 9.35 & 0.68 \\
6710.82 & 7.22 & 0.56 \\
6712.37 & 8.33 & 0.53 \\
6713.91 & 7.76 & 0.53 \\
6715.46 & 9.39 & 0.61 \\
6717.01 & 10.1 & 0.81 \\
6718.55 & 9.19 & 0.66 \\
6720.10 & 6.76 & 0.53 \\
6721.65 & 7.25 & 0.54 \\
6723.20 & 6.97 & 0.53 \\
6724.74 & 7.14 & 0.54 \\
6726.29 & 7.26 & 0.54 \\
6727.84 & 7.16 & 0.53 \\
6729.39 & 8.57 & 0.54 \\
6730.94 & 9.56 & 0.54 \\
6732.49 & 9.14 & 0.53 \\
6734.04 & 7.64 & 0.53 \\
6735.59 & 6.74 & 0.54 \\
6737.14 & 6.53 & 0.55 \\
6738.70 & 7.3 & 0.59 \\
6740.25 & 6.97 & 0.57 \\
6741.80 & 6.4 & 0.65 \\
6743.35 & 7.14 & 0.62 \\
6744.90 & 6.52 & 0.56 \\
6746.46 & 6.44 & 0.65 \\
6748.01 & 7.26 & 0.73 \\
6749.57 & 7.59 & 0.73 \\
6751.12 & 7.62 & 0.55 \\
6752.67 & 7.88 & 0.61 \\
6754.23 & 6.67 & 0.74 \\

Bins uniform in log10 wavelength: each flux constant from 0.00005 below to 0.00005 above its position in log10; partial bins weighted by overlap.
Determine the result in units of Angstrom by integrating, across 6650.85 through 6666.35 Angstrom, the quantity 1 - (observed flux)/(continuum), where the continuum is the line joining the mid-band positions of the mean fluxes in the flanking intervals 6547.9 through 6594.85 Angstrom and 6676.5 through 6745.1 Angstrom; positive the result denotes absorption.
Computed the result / 1.7 Angstrom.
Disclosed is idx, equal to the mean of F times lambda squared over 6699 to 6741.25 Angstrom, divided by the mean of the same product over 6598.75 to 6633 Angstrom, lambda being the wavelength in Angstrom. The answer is 1.05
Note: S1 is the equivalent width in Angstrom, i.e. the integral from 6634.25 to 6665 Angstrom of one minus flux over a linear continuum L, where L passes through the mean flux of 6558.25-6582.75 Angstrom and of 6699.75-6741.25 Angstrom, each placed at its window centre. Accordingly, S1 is 5.3 Angstrom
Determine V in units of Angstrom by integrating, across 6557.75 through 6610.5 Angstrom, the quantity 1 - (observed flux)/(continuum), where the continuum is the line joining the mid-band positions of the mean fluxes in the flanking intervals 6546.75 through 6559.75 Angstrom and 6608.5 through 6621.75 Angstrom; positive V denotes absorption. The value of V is -4.6 Angstrom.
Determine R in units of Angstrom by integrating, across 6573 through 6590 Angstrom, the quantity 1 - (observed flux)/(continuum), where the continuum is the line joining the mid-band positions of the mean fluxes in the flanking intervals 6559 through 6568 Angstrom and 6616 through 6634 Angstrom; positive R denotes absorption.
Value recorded 4.3 Angstrom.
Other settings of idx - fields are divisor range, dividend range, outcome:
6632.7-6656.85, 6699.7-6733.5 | 1.17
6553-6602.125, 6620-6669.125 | 0.84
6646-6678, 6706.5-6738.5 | 1.13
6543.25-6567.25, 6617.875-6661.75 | 0.76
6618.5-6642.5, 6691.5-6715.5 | 1.08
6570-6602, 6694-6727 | 1.01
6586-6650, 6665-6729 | 1.04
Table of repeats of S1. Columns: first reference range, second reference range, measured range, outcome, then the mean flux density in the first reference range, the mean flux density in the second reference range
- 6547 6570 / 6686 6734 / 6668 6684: 1.5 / 9.55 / 7.69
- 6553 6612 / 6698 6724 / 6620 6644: 3.3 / 8.41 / 7.77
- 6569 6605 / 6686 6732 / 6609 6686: 4.3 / 7.73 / 7.65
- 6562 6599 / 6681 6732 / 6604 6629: 1.7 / 8.56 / 7.63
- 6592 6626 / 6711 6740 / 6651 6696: 3.3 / 7.59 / 7.9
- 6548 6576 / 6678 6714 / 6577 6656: 8.1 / 9.09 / 7.34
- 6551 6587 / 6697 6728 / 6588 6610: 3.1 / 8.99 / 7.68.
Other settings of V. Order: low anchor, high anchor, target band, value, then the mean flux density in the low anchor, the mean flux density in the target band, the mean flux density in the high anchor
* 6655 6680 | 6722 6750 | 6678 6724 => -1.35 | 7.3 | 7.54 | 7.35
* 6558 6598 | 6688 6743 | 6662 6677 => 1.58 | 8.86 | 7.16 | 7.57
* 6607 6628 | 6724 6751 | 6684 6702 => 0.73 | 7.73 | 7.2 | 7.38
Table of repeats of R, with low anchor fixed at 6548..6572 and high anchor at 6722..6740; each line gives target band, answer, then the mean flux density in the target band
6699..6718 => -0.1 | 7.88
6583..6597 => 1.4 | 8.2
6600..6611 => 1.7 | 7.57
